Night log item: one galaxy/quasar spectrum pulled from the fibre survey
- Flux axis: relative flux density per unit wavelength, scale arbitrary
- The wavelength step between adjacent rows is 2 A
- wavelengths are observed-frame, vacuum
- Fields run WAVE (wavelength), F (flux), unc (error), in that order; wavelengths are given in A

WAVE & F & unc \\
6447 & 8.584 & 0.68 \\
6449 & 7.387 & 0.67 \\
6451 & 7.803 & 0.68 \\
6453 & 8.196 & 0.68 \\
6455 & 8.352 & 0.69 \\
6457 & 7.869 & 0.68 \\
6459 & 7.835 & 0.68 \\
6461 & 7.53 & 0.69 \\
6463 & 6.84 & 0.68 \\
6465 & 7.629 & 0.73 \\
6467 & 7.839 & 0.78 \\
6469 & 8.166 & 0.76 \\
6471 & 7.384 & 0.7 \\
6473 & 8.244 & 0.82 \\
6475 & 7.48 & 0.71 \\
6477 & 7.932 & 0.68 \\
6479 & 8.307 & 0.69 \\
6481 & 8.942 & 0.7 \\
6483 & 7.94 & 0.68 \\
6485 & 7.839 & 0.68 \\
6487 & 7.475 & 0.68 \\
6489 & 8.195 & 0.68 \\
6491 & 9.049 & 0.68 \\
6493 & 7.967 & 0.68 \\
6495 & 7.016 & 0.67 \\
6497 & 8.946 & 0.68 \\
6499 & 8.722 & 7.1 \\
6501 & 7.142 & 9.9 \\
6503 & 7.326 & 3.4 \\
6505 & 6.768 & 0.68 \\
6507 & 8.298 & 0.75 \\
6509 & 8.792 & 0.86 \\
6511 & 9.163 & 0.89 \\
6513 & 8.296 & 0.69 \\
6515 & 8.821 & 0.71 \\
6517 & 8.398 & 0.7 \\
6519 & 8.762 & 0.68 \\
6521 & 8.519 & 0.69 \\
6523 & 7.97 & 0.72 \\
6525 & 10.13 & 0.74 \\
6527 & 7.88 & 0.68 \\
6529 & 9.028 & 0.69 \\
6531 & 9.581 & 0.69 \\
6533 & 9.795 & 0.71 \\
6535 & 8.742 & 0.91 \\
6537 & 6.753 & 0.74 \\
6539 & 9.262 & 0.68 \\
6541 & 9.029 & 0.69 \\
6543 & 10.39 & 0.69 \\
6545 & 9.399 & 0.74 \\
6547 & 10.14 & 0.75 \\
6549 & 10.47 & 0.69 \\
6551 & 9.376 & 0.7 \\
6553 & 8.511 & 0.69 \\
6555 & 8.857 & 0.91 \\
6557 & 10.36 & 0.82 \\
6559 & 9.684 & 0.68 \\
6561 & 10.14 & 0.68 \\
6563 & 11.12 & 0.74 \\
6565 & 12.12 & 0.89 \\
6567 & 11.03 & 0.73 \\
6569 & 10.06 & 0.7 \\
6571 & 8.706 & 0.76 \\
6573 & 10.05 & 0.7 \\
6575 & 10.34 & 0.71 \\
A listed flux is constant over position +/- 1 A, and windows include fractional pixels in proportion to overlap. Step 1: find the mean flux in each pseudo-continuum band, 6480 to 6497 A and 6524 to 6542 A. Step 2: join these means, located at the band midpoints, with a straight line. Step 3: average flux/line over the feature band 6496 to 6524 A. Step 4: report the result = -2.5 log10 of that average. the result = 0.03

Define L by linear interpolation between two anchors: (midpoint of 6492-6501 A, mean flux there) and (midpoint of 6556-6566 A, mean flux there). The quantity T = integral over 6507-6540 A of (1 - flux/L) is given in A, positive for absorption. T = 1.47 A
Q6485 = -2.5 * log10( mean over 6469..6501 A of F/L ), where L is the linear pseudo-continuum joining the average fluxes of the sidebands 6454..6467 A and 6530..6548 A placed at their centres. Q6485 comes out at 0.01 mag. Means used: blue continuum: 7.69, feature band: 8.07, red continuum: 9.23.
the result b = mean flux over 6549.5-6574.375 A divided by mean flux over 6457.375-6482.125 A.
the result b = 1.3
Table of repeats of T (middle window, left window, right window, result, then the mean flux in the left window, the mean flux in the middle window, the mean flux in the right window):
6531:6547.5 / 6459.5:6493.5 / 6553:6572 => 0.6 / 7.92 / 9.18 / 10.1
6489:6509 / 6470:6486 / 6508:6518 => 1.1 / 8.01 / 7.97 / 8.69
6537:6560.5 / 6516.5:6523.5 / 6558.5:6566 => 1.4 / 8.44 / 9.48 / 10.8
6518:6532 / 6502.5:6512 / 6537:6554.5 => -0.2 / 8.11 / 8.84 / 9.39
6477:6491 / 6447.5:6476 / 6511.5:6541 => -0.1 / 7.77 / 8.17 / 8.73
